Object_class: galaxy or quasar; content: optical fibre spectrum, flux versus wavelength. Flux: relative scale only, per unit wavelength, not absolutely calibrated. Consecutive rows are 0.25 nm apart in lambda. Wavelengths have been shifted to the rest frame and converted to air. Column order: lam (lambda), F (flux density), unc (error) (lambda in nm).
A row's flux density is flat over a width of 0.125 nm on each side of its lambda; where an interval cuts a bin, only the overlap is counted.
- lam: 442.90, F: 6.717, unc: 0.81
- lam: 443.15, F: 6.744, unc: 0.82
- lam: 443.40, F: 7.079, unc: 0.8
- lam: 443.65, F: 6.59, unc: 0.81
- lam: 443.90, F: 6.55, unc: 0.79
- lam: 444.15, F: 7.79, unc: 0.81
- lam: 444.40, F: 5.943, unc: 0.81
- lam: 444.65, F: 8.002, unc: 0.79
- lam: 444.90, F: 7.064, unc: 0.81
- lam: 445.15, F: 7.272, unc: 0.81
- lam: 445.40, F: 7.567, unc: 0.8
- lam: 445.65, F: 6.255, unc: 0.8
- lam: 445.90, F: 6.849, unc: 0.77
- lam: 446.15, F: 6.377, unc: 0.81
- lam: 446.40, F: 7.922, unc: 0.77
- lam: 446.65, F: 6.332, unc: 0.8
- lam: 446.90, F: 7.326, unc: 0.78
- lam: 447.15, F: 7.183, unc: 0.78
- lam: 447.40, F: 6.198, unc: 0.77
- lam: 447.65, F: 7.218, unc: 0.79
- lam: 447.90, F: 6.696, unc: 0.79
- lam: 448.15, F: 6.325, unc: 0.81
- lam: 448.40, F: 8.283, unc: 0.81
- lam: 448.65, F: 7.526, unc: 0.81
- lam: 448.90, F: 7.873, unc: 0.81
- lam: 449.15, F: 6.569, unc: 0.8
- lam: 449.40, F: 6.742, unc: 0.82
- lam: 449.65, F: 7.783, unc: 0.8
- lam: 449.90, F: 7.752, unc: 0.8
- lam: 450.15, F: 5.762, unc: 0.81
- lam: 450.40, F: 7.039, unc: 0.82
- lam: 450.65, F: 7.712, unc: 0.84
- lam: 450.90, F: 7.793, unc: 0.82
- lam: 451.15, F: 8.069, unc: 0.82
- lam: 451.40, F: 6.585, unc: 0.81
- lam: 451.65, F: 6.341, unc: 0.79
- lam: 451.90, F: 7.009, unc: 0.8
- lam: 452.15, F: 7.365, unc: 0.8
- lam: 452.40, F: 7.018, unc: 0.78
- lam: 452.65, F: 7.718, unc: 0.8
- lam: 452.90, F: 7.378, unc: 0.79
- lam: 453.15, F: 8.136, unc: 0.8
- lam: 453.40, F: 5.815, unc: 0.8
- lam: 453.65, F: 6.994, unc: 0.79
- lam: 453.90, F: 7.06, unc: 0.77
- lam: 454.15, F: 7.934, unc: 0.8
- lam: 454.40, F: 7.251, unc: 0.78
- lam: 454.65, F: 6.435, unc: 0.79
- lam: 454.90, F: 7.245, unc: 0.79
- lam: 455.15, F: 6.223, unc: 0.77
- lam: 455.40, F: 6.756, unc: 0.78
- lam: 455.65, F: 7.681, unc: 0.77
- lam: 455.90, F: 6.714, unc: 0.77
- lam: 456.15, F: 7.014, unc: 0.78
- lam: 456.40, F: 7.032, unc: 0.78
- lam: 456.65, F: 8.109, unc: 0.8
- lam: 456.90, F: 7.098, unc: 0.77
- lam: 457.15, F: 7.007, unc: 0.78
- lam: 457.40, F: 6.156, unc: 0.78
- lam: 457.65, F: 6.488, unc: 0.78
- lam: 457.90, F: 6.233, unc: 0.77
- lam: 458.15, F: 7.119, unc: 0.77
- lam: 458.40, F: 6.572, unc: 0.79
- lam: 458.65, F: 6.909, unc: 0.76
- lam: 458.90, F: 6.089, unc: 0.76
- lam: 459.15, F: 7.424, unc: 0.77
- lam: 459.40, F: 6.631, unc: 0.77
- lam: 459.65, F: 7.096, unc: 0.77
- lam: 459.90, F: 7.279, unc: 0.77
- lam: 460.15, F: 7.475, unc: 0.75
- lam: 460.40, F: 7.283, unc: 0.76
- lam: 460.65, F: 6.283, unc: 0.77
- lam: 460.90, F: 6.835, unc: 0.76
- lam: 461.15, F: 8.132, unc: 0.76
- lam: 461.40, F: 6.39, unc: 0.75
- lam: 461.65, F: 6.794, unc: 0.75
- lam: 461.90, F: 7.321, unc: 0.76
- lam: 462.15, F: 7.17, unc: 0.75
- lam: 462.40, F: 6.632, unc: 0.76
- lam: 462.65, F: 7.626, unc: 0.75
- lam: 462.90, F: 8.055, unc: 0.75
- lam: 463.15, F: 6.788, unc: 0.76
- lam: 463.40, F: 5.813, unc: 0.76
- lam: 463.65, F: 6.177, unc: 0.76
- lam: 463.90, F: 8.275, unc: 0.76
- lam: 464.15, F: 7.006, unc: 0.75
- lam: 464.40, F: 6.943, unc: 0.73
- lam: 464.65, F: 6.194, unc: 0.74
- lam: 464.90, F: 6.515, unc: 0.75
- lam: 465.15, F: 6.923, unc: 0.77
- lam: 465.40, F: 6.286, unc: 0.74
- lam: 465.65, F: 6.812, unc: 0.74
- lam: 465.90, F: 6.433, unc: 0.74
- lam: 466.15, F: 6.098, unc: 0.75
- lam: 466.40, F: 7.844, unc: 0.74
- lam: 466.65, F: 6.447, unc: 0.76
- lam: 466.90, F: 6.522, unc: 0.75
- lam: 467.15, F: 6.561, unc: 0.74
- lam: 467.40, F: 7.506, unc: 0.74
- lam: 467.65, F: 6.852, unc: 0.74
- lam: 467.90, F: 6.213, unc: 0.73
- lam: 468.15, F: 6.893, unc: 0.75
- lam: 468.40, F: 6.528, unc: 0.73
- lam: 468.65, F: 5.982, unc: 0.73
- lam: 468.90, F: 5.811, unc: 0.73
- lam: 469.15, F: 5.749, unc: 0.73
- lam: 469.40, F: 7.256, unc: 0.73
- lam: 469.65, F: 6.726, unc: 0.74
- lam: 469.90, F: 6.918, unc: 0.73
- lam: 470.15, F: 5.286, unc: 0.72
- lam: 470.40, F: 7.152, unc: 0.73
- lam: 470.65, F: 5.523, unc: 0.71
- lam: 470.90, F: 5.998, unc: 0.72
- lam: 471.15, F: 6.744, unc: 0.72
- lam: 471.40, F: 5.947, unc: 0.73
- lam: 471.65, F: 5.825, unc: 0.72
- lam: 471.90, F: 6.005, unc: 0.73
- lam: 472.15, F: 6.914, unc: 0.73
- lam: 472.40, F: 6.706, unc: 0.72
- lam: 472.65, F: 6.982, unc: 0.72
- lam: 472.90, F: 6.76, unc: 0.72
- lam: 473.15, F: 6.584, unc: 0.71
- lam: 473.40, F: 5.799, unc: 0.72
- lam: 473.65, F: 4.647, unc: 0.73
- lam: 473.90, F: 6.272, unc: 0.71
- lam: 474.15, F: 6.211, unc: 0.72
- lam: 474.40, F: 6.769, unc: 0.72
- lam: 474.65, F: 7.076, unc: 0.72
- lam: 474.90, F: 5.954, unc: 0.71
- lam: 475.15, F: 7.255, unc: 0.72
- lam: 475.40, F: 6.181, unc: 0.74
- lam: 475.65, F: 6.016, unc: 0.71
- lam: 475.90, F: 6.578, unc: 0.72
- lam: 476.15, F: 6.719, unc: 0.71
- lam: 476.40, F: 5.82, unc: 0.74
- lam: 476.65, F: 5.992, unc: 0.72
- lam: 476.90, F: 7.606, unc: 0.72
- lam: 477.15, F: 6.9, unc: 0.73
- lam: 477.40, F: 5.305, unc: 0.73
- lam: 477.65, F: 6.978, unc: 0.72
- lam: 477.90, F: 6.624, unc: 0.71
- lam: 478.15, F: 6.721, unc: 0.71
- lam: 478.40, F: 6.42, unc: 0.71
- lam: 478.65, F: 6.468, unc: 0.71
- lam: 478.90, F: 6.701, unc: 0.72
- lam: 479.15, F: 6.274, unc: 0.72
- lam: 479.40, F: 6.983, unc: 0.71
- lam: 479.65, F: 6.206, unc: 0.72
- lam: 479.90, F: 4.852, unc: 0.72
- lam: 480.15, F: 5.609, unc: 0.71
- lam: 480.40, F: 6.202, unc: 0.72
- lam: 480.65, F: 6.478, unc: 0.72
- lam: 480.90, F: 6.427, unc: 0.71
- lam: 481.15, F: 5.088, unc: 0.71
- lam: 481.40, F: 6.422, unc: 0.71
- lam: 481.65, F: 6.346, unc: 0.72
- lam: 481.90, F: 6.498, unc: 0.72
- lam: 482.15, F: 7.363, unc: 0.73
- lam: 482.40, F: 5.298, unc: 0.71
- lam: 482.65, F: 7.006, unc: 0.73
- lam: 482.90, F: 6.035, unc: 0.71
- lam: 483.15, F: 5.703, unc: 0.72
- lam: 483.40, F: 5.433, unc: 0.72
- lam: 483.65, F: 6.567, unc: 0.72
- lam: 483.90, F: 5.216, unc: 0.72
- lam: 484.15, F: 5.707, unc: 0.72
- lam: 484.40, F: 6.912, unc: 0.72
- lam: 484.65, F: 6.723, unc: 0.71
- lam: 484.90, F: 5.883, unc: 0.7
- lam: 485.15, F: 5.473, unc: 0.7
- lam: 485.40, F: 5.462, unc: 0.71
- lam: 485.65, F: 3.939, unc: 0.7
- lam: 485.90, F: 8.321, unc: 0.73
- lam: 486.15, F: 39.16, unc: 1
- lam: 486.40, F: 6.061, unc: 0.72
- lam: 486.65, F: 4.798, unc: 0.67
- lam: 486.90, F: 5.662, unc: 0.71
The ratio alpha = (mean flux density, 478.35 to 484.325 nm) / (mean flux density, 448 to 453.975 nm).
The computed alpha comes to 0.9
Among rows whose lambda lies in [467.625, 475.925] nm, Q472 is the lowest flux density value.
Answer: 4.647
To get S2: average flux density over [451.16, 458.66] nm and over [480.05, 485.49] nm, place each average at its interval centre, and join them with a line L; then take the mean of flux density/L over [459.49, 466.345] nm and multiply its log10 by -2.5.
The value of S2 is -0.029 mag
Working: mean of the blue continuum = 7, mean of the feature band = 6.92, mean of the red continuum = 6.09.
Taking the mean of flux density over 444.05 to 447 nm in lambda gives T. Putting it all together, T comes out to 7.05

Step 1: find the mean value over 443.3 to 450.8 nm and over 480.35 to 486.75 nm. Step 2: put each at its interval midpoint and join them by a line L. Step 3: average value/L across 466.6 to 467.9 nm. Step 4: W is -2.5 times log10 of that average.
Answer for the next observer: 0.07 mag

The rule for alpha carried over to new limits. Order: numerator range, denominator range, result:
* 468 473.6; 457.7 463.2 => 0.91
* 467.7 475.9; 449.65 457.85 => 0.89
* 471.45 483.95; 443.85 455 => 0.89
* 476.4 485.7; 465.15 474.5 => 0.96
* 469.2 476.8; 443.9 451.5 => 0.89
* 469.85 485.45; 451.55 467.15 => 0.90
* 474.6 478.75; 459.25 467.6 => 0.94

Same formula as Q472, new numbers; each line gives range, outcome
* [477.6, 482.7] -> 4.852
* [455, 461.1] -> 6.089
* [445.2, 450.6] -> 5.762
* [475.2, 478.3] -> 5.305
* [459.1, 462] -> 6.283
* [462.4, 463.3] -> 6.788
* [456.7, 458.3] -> 6.156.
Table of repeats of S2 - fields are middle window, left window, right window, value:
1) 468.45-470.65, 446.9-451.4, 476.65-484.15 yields 0.04 mag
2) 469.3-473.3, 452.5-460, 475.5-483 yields 0.02 mag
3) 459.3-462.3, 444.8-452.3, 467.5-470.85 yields -0.06 mag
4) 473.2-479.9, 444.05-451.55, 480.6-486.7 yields 0.16 mag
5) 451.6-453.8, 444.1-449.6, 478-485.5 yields -0.03 mag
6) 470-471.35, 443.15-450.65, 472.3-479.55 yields 0.07 mag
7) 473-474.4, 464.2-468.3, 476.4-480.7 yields 0.09 mag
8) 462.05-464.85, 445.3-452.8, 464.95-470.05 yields -0.04 mag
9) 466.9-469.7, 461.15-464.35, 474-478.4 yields 0.05 mag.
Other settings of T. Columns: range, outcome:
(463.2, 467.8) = 6.73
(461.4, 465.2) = 6.93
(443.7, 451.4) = 7.11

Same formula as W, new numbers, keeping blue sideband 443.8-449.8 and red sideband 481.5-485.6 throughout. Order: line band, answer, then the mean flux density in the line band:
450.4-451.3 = -0.11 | 7.71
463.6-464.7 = -0.07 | 7.02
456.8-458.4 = 0.02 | 6.67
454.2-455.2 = -0.01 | 6.92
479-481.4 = 0.02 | 6.04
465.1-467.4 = -0.03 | 6.7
